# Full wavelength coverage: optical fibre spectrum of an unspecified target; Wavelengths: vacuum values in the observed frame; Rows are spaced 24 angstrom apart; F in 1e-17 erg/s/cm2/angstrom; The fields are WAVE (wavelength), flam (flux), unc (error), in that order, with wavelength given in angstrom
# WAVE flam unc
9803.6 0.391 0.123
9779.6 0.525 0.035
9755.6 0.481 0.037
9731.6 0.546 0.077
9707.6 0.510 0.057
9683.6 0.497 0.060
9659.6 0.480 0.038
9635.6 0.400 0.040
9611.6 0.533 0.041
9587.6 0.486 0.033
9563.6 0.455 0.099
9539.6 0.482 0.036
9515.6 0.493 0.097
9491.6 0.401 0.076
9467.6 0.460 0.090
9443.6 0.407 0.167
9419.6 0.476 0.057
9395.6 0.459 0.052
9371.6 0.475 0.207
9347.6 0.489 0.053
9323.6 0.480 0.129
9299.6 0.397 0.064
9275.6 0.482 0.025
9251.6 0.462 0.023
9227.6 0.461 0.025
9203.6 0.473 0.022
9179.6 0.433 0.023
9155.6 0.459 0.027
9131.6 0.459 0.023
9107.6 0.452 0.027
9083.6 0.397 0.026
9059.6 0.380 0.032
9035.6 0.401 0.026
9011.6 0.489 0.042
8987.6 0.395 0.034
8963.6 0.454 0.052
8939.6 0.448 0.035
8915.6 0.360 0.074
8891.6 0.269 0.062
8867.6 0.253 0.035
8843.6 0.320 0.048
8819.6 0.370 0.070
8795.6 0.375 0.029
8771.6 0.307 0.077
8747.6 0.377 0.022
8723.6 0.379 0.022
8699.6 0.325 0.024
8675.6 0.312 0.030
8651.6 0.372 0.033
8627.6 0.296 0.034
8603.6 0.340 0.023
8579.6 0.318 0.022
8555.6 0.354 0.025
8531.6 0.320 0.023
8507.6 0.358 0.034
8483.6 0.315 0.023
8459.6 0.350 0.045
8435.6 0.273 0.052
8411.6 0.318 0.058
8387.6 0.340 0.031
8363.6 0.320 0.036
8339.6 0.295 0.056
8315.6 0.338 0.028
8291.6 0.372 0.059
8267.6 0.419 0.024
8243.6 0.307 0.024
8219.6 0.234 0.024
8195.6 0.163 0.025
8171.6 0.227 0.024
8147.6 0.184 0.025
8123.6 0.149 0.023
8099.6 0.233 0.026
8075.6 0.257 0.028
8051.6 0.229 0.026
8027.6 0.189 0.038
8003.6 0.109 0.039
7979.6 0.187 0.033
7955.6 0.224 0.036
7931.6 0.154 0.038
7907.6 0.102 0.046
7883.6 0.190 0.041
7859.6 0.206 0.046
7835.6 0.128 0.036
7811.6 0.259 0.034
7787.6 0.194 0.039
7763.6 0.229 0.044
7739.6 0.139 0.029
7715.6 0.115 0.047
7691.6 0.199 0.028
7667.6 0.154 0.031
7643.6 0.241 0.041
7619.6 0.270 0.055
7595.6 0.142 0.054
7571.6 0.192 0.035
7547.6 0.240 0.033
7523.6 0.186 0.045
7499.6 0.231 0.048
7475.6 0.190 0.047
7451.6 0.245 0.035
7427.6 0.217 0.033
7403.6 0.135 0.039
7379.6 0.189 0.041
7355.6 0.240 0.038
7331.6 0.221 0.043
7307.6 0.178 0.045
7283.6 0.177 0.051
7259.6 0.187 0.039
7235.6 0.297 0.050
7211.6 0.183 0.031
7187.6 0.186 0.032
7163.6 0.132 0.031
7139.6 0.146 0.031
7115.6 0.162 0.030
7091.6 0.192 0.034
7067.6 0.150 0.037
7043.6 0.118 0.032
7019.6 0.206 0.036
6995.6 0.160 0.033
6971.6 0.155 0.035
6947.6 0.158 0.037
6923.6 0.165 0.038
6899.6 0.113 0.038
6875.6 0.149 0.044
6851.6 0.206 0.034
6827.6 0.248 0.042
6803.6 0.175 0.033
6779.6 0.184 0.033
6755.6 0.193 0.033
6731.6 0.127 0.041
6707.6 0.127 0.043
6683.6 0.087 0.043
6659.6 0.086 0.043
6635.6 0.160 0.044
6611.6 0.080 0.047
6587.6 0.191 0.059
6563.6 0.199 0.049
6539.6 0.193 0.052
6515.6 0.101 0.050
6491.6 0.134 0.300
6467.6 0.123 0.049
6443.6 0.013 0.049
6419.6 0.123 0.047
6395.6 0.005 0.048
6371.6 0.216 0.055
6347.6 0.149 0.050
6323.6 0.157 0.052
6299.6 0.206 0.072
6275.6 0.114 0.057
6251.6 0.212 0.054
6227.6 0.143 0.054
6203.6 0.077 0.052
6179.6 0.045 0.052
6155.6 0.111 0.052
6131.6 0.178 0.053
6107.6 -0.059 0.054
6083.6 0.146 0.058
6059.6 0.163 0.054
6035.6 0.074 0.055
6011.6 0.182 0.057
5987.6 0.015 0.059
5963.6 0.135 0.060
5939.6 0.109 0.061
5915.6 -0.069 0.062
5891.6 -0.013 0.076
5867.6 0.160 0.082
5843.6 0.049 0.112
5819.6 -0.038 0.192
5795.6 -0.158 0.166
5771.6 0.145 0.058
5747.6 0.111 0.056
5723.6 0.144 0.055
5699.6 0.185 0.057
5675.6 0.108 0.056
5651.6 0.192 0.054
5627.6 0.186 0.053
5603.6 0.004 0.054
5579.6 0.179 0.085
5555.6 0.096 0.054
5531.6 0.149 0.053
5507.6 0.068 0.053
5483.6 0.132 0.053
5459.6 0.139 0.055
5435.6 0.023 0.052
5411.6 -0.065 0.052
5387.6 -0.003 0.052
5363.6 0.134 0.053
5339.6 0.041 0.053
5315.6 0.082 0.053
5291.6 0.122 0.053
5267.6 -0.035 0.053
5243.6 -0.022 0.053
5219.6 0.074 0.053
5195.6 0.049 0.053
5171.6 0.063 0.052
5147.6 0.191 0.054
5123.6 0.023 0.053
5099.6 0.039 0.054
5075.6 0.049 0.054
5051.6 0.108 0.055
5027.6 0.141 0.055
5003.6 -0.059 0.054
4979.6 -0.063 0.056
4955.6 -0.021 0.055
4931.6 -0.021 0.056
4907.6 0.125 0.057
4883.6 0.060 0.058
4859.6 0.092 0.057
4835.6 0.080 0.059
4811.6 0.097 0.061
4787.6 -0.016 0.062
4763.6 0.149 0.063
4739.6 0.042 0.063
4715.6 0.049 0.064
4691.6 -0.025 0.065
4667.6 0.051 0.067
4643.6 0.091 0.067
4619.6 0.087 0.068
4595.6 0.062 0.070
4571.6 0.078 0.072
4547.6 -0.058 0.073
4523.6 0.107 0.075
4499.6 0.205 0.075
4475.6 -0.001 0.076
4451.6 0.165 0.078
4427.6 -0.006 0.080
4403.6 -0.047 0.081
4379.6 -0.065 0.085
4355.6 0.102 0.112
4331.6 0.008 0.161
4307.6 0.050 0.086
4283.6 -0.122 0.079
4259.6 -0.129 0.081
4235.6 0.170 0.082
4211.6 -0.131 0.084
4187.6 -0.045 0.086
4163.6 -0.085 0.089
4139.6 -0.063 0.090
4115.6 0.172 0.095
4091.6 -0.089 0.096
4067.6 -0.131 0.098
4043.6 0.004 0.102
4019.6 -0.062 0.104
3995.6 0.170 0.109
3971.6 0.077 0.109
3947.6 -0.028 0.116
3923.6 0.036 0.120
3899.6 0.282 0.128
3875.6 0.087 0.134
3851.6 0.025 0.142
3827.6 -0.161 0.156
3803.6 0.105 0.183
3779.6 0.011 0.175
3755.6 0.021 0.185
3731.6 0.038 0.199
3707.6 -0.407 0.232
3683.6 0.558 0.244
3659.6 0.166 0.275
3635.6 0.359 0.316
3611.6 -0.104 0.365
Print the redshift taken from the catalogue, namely 1.07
